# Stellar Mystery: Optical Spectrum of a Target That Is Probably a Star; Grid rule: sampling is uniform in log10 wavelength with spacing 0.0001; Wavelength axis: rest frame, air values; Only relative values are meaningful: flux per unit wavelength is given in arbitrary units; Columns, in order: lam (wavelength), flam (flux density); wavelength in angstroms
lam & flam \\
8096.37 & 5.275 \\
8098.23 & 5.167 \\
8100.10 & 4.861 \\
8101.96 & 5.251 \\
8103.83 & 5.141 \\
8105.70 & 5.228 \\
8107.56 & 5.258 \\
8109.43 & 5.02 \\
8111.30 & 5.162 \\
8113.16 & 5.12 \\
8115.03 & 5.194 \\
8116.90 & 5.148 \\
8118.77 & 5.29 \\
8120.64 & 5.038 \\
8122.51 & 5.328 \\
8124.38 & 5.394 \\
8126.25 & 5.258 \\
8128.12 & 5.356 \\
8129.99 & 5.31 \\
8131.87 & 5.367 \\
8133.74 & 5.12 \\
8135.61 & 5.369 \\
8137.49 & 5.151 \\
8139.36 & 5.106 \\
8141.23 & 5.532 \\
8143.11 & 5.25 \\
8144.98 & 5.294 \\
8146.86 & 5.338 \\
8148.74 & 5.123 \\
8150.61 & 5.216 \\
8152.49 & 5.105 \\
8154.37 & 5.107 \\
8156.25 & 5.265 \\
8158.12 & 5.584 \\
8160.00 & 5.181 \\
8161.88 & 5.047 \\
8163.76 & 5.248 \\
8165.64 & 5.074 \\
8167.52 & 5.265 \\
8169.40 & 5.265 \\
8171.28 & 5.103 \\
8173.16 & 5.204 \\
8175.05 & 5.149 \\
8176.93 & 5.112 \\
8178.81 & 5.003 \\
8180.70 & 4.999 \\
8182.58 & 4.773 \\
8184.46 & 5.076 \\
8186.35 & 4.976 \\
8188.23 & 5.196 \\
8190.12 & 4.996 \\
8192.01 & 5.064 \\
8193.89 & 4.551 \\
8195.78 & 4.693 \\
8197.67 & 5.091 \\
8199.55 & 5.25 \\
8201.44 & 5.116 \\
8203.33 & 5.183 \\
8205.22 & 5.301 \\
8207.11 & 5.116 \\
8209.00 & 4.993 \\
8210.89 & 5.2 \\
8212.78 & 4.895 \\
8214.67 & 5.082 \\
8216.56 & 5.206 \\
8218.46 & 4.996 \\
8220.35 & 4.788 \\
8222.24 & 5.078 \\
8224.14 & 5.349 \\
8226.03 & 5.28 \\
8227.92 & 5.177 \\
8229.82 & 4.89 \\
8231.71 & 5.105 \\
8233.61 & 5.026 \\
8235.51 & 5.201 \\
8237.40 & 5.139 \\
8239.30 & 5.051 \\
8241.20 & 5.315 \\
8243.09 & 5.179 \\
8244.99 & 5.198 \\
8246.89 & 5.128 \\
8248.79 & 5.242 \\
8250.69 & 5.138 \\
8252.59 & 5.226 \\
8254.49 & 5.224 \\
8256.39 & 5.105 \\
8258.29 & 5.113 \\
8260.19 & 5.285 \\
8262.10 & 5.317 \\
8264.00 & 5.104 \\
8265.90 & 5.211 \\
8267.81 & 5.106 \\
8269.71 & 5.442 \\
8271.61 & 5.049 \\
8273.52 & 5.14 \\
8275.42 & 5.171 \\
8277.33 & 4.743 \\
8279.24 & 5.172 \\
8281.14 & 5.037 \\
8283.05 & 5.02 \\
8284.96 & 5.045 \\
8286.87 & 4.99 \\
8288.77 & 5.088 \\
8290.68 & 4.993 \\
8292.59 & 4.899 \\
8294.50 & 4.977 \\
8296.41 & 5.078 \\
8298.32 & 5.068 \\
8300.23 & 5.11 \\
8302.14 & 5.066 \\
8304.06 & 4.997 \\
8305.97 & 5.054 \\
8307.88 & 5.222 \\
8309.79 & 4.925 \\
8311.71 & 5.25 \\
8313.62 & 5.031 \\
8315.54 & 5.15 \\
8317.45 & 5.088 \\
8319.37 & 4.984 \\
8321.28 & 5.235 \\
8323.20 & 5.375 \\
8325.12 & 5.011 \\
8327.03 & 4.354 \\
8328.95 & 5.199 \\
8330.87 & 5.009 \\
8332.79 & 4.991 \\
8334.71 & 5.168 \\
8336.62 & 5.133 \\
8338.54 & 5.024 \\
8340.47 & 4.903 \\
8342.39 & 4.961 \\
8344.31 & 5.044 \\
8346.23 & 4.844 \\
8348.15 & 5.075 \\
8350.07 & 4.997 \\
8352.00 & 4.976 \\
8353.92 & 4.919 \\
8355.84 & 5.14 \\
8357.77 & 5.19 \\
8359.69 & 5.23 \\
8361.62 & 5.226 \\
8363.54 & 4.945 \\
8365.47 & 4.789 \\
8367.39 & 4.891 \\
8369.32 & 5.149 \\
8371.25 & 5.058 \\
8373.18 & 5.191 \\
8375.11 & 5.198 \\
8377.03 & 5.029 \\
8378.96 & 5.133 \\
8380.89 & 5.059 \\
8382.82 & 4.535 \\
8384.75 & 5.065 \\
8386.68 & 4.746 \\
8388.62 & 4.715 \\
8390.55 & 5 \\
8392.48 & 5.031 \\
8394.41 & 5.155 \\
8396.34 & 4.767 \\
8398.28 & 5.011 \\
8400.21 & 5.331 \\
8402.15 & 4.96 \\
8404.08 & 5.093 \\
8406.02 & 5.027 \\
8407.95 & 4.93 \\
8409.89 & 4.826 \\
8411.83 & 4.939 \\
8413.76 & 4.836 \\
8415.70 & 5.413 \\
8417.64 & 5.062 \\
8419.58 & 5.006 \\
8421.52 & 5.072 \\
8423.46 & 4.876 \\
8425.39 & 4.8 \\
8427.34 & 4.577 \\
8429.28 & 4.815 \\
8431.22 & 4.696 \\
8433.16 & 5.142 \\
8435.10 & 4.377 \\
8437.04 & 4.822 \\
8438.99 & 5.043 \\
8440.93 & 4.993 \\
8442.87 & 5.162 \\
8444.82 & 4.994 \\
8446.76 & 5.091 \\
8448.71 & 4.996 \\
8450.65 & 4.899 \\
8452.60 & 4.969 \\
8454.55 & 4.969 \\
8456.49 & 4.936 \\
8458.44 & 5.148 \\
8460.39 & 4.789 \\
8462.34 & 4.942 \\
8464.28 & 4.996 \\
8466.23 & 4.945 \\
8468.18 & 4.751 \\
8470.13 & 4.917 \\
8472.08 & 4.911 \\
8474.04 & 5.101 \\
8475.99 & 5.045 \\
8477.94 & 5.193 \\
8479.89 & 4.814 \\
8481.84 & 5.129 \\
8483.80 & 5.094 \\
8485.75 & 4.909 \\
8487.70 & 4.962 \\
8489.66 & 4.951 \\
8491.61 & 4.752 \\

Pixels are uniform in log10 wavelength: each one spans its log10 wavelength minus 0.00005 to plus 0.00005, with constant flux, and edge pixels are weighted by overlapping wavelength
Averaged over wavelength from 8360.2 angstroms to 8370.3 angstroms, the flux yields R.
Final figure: 5.01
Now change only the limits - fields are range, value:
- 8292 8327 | 5.07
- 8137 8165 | 5.24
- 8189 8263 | 5.11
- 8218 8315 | 5.11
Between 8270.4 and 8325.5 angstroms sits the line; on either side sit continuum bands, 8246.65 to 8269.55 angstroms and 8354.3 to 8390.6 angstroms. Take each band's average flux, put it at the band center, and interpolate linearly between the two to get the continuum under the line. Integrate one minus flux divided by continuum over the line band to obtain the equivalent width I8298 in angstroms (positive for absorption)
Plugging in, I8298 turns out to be 0.6 angstroms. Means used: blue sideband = 5.19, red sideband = 5.01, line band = 5.07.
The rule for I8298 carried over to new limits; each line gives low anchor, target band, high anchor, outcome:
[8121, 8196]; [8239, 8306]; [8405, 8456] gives -0.6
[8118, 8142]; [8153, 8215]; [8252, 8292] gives 1.4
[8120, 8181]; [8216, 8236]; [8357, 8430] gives 0.2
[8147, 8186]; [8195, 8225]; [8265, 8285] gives 0.3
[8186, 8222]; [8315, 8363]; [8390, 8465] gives -0.5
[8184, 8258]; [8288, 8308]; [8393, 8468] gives 0.0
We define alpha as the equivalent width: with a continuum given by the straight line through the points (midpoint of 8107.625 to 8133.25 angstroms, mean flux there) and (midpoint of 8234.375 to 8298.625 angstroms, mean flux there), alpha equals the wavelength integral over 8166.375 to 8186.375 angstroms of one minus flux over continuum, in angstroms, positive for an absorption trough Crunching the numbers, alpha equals 0.38 angstroms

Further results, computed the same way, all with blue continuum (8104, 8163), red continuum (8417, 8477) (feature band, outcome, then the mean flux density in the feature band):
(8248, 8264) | -0.3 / 5.2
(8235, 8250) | -0.2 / 5.18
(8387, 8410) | 0.0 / 4.99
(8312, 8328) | 0.0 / 5.04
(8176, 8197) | 0.9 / 4.95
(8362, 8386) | 0.0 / 5.01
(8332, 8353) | 0.1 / 5.01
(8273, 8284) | 0.1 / 5.04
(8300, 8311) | 0.0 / 5.06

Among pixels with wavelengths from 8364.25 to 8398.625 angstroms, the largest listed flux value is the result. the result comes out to 5.198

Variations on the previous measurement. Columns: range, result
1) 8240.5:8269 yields 5.317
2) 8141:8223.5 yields 5.584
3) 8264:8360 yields 5.442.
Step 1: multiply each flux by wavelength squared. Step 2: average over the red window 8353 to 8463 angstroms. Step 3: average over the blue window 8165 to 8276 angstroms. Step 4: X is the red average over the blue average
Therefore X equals 1.02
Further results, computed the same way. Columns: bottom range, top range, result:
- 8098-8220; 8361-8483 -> 1.03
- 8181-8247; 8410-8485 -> 1.03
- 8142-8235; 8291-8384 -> 1.02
